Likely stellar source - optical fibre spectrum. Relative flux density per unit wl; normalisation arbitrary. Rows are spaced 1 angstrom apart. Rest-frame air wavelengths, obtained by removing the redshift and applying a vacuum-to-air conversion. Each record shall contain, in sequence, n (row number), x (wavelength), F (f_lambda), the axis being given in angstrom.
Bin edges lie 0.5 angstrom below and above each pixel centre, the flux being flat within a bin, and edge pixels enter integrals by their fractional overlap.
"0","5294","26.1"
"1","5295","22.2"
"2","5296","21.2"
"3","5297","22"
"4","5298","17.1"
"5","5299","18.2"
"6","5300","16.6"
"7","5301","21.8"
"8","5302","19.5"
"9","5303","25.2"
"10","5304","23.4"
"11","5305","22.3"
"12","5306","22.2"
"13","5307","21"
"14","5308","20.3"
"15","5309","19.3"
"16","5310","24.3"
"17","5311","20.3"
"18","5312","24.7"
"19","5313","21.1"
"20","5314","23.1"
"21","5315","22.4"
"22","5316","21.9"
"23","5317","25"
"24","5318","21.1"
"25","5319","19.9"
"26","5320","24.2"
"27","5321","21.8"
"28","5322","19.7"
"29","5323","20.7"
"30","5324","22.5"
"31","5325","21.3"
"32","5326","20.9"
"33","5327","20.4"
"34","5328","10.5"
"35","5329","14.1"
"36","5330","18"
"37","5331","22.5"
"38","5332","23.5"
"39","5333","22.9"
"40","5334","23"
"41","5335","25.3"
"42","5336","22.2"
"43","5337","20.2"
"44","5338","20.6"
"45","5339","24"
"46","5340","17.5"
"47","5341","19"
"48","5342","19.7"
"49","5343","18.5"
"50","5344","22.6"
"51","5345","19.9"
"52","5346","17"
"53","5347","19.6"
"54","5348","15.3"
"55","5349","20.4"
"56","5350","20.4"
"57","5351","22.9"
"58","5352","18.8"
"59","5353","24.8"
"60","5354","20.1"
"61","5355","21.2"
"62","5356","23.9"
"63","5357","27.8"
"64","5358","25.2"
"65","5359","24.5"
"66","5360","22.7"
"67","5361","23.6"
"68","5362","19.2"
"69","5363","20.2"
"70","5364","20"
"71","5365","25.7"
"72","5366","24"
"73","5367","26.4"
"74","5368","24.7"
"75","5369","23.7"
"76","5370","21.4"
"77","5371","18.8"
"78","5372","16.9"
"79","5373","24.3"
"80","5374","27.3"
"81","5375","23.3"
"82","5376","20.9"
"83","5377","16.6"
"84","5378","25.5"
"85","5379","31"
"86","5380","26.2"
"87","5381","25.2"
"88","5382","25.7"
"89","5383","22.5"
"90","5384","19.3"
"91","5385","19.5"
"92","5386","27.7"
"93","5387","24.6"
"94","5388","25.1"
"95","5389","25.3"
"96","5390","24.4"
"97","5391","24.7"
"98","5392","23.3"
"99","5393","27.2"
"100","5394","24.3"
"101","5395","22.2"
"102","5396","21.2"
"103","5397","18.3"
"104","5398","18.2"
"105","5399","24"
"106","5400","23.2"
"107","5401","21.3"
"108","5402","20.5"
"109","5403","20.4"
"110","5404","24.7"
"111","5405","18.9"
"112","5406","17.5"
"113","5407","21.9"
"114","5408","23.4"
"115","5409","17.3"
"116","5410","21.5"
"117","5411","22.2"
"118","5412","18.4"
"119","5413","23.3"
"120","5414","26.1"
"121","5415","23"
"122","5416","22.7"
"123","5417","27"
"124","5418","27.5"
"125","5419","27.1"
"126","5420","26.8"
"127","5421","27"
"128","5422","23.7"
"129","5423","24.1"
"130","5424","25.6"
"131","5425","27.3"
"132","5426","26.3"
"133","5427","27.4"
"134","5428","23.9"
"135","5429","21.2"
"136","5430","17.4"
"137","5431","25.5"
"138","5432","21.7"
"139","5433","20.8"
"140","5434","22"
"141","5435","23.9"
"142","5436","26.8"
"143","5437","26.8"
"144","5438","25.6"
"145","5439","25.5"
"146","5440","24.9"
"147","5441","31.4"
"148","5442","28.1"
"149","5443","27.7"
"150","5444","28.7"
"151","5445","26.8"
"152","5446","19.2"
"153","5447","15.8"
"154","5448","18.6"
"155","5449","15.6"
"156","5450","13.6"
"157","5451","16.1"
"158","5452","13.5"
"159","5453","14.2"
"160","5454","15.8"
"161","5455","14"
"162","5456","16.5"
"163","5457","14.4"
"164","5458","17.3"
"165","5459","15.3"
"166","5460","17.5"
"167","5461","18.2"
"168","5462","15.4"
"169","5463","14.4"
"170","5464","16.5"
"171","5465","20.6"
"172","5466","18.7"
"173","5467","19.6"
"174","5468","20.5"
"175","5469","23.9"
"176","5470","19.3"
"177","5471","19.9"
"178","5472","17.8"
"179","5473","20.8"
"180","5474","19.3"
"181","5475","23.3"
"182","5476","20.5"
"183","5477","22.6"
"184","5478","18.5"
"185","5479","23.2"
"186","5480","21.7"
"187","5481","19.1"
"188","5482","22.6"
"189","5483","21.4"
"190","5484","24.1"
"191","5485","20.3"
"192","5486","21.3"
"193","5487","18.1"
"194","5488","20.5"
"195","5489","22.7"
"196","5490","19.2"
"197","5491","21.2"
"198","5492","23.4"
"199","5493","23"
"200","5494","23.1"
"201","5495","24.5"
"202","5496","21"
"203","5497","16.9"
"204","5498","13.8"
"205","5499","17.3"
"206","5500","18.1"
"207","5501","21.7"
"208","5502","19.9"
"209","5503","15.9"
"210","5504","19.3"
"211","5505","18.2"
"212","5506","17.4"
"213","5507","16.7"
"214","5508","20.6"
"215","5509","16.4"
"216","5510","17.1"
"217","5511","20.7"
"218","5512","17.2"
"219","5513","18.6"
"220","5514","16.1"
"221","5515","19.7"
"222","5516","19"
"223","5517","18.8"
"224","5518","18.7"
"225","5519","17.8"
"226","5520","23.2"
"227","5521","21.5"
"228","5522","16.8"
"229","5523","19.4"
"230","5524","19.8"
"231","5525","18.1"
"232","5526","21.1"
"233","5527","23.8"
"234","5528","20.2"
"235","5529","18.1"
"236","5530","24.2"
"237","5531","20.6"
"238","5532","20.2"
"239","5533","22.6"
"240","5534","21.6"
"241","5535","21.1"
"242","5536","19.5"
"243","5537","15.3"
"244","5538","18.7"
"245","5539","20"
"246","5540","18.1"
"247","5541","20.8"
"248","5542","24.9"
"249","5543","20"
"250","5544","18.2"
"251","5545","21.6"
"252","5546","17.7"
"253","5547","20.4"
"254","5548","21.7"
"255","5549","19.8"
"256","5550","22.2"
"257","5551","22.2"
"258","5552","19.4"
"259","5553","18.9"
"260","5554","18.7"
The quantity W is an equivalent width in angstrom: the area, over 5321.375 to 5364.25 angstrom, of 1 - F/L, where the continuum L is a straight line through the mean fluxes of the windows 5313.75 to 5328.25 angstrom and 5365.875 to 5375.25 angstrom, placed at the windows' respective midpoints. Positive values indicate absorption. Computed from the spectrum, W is 2.2 angstrom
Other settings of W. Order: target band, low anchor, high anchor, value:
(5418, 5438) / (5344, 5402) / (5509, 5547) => -2.8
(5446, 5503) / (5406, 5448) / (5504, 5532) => 6.5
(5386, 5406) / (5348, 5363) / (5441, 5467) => -2.0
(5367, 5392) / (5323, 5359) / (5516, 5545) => -3.5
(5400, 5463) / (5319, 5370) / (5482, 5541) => -3.8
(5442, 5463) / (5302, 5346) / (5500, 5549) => 2.4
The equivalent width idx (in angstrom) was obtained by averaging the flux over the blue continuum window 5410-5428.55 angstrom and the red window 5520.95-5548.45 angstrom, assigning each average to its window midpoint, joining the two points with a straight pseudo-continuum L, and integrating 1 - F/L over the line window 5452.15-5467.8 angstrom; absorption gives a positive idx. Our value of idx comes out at 4.5 angstrom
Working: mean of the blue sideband 24.9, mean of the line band 16.6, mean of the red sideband 20.2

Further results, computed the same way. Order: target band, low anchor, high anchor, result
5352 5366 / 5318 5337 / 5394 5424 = -0.9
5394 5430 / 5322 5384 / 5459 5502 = -3.4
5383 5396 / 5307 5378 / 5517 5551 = -1.6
